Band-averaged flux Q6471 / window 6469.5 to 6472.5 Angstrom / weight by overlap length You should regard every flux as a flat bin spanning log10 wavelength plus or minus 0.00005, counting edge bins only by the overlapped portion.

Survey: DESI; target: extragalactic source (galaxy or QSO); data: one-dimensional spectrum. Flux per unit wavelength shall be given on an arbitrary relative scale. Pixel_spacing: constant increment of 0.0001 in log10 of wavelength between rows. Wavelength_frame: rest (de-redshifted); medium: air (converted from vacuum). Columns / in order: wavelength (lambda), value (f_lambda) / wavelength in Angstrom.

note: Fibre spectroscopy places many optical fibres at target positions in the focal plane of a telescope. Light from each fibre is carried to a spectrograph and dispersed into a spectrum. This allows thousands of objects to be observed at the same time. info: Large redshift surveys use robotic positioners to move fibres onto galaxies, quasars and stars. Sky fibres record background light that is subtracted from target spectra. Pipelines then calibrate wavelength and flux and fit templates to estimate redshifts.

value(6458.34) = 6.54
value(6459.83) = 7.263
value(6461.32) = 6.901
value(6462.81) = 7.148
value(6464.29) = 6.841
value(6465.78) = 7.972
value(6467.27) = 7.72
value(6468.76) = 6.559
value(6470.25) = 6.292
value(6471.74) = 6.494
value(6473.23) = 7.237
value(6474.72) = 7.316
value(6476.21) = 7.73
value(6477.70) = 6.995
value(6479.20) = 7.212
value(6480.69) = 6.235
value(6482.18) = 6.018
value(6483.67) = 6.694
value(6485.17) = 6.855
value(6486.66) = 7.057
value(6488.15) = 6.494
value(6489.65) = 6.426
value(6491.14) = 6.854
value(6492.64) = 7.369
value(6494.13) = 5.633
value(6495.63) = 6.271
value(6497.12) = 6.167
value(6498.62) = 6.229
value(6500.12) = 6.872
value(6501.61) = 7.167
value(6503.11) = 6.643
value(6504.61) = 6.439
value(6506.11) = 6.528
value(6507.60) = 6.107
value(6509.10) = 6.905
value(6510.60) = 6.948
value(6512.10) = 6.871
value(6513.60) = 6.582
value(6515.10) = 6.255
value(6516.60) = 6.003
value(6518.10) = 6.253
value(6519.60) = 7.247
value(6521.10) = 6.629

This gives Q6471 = 6.4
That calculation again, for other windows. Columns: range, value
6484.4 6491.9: 6.73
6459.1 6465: 7.04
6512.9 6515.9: 6.41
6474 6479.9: 7.31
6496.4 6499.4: 6.19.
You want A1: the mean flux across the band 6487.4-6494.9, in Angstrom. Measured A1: 6.55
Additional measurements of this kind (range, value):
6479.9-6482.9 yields 6.15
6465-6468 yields 7.83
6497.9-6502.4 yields 6.76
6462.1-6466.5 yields 7.33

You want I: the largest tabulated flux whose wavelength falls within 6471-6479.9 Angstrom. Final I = 7.73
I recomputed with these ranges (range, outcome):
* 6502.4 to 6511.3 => 6.948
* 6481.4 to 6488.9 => 7.057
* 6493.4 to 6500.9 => 6.872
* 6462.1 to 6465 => 7.148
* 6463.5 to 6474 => 7.972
